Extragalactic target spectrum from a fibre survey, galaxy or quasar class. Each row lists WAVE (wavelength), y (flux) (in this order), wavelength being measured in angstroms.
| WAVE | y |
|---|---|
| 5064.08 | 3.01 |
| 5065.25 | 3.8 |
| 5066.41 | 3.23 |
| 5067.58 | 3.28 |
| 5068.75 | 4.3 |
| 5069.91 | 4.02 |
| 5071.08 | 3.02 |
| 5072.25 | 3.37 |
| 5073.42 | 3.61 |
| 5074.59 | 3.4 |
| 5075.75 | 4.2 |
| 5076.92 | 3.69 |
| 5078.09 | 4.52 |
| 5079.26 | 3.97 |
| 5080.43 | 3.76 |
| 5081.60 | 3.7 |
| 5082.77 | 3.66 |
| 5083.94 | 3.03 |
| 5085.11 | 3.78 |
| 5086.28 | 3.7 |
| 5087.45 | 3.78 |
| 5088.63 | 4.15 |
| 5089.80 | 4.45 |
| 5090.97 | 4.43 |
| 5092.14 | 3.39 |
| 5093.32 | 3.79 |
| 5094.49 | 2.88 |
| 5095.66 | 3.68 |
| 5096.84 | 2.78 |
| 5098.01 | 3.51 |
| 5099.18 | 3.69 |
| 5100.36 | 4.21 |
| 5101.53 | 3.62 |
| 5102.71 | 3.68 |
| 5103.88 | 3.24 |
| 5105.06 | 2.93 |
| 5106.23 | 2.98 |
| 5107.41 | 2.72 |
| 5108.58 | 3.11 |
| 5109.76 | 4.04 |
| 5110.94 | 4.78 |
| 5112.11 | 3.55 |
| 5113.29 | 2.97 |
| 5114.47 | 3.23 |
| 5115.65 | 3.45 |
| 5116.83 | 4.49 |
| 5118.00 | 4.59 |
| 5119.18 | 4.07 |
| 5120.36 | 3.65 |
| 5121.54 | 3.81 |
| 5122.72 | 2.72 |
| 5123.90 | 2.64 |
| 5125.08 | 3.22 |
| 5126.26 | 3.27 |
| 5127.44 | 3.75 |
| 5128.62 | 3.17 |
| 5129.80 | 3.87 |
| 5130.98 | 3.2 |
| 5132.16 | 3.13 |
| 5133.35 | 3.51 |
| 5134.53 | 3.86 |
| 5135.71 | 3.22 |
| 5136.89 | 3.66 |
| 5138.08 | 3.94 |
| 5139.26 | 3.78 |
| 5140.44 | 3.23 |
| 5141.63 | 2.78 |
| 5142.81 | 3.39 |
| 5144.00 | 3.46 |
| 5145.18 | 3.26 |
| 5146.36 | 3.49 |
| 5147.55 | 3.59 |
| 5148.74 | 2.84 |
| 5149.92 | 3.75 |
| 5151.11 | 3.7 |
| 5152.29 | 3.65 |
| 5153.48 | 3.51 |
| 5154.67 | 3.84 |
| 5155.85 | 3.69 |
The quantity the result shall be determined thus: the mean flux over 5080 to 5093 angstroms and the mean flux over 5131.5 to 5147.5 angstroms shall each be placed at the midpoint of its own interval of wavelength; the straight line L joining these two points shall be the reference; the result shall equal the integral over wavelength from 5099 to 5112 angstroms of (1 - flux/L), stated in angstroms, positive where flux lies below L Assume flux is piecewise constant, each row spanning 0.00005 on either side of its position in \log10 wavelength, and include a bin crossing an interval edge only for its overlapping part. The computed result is 0.5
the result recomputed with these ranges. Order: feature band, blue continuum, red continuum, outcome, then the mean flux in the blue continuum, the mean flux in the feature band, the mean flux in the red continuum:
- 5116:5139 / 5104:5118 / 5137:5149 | -0.74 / 3.52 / 3.57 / 3.4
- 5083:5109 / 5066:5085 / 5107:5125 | 0.75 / 3.68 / 3.53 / 3.59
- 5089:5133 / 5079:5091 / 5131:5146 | 1.18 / 3.83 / 3.53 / 3.43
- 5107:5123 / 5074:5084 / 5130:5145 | -0.47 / 3.81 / 3.68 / 3.44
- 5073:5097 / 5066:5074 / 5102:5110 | -2.37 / 3.55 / 3.75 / 3.21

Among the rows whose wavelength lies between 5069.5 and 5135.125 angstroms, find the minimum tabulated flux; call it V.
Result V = 2.64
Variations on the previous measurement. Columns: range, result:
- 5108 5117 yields 2.97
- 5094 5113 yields 2.72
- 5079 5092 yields 3.03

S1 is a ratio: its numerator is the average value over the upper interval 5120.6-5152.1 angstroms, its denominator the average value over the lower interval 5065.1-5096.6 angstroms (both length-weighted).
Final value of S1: 0.92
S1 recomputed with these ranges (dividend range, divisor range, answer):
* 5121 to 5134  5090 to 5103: 0.91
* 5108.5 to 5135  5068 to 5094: 0.94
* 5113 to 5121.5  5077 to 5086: 1.01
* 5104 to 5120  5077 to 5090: 0.94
